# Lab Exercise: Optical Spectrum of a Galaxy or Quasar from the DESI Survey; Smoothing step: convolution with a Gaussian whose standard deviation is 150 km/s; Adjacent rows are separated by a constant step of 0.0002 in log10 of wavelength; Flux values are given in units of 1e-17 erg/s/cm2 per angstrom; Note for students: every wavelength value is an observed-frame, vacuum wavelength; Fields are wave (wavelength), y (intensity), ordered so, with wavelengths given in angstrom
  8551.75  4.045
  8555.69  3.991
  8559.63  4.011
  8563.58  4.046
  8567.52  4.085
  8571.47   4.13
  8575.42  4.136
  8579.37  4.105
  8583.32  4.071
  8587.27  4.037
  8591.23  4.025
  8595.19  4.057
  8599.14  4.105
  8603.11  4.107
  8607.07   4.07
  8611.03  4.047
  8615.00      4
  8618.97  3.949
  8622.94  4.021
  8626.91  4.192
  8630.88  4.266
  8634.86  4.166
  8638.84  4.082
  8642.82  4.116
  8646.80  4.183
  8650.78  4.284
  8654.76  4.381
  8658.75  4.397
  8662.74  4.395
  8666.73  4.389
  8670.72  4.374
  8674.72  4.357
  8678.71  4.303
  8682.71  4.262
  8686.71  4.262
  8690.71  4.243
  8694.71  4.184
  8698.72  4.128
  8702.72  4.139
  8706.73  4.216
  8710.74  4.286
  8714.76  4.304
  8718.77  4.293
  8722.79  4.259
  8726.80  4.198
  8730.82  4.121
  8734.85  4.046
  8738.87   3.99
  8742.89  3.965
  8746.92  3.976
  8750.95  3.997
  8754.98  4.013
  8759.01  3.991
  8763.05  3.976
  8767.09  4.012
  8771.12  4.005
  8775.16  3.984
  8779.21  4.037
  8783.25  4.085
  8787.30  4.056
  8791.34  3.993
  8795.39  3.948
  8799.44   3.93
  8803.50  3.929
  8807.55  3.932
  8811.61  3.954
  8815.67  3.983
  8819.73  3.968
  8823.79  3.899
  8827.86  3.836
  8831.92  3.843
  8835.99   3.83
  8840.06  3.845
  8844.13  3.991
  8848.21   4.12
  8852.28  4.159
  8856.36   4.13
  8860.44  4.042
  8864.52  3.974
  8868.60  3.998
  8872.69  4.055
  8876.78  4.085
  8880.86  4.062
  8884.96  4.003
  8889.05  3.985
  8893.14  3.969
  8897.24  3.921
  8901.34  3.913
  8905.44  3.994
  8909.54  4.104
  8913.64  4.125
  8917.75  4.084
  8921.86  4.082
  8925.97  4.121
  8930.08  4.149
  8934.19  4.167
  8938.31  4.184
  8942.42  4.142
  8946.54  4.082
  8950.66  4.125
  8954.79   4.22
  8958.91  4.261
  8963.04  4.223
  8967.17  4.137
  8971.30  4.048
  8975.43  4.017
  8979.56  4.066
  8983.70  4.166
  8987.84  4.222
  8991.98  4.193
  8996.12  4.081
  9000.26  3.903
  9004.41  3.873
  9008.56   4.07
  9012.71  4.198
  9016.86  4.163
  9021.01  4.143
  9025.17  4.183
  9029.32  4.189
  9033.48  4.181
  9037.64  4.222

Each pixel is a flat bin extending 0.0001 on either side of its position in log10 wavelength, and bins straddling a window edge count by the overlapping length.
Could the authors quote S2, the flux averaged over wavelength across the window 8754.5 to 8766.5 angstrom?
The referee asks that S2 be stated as 3.99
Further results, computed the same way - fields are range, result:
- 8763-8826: 3.98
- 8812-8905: 3.98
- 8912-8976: 4.14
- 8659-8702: 4.29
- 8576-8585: 4.1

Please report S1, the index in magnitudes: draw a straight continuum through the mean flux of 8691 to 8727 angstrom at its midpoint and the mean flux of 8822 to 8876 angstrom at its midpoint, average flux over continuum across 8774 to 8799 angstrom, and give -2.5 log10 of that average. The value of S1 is 0.02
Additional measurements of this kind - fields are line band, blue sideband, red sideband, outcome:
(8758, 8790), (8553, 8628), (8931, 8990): 0.023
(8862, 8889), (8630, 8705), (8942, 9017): 0.036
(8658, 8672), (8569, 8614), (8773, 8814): -0.089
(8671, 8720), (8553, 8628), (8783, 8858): -0.061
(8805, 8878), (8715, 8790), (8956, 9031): 0.028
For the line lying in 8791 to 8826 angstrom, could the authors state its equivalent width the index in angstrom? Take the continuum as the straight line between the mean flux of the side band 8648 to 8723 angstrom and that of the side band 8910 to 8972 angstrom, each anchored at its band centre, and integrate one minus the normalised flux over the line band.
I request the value 2.3 angstrom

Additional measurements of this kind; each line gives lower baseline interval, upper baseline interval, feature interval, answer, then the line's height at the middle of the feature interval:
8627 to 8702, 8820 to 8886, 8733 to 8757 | 0.86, 4.15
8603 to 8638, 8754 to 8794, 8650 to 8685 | -2.44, 4.07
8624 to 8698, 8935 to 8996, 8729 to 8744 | 0.71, 4.23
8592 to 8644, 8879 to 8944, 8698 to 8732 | -1.18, 4.08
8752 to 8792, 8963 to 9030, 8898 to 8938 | -0.07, 4.07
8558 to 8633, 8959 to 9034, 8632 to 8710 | -3.28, 4.08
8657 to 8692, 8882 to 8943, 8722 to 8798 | 3.68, 4.23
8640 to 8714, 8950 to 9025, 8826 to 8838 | 1.03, 4.19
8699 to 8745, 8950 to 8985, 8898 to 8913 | 0.50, 4.15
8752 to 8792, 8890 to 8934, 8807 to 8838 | 0.95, 4.03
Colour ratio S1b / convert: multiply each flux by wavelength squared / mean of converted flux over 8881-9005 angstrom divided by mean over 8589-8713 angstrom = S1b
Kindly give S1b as 1.04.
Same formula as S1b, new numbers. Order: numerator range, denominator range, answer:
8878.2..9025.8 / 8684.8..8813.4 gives 1.05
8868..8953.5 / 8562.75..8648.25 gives 1.07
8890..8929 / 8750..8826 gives 1.04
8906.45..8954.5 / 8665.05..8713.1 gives 1.02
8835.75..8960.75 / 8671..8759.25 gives 1.02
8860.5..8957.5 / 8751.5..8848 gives 1.05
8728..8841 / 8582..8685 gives 0.98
